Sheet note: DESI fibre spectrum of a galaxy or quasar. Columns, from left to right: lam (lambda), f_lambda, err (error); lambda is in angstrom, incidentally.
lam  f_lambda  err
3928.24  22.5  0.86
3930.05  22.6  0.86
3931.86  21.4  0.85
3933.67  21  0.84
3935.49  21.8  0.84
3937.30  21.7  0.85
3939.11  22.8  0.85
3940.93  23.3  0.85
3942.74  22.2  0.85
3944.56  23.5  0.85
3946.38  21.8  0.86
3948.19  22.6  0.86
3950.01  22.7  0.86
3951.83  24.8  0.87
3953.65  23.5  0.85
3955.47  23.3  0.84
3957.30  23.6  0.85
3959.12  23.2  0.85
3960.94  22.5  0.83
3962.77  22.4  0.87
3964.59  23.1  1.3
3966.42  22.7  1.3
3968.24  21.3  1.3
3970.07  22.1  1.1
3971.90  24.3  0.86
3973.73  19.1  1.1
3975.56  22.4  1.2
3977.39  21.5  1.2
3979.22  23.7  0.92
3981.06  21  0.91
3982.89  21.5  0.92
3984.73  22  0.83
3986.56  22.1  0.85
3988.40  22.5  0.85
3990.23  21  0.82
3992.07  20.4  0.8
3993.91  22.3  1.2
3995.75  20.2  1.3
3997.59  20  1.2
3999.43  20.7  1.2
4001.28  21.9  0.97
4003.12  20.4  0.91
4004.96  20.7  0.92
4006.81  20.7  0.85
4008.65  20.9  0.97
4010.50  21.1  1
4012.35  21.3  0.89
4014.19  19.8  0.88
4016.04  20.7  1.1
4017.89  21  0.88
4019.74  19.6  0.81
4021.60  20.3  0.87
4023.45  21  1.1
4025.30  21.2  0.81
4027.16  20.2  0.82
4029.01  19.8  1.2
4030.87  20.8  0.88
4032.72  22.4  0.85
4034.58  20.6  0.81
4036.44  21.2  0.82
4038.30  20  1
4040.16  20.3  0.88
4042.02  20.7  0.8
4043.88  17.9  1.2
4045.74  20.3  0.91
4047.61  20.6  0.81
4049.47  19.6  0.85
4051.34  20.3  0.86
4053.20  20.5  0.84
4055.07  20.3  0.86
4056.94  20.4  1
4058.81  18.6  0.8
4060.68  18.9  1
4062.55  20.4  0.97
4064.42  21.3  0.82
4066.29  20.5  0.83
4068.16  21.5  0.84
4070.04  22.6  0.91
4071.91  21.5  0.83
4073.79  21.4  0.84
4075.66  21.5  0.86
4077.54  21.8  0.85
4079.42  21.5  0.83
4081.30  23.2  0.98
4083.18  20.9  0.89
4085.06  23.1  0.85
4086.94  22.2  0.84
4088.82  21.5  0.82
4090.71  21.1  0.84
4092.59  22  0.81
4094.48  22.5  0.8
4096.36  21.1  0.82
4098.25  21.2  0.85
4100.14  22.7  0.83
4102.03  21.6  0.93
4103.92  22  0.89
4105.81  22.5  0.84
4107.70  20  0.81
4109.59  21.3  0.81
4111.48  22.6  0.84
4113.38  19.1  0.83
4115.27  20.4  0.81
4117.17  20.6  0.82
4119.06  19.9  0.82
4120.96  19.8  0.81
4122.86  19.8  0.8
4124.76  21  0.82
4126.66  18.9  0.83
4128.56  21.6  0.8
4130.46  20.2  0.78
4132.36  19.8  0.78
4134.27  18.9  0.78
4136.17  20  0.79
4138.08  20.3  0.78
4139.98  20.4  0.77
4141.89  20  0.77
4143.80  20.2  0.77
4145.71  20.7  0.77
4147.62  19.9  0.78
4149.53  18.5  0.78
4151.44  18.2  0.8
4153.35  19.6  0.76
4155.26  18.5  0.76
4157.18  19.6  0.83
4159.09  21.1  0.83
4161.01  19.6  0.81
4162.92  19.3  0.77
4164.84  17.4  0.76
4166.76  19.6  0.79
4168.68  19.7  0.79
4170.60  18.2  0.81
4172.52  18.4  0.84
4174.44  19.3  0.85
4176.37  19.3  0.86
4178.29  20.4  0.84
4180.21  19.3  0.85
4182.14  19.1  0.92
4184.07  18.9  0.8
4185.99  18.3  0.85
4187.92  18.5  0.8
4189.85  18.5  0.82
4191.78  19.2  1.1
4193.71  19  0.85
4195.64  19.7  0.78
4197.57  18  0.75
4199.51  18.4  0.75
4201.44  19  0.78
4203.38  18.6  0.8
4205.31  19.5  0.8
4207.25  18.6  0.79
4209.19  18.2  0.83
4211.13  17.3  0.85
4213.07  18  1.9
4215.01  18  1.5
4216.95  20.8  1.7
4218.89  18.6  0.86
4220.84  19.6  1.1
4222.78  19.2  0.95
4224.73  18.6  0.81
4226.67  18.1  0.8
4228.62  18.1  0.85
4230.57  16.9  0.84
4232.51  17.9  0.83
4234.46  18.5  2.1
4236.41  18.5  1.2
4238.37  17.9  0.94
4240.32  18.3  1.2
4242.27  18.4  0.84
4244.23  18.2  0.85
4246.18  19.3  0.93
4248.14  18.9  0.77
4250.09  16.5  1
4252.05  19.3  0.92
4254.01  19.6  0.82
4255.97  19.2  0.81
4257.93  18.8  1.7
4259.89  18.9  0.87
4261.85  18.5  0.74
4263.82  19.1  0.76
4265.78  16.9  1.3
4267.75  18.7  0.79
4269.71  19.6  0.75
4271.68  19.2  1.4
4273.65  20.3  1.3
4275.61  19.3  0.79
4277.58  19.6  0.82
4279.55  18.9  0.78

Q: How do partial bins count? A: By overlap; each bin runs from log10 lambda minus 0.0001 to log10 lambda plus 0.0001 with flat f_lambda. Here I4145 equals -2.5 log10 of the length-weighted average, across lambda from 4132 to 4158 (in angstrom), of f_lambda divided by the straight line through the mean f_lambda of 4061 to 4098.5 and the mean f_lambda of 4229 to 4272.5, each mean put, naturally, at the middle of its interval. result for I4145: 0.04 mag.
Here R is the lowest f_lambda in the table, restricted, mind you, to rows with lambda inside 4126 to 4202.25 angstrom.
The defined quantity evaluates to 17.4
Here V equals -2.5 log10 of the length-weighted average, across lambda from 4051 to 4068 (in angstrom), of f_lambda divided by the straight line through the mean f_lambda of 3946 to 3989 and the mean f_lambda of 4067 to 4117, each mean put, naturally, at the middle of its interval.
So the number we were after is 0.085 mag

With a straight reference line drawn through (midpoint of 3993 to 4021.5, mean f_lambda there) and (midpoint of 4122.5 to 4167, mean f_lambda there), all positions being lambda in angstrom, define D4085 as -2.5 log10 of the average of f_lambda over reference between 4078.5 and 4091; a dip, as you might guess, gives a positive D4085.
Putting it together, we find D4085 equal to -0.09 mag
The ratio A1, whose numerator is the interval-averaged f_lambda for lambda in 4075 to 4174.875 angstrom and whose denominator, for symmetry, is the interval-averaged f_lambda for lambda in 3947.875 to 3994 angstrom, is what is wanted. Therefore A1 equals 0.91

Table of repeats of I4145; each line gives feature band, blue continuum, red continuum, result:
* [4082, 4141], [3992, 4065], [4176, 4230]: -0.067 mag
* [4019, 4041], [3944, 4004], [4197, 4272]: 0.038 mag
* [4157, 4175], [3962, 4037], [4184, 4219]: -0.004 mag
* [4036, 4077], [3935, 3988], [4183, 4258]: 0.031 mag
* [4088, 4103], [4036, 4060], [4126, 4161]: -0.094 mag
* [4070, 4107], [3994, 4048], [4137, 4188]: -0.097 mag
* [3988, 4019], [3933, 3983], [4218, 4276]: 0.051 mag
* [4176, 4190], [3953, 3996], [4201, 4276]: 0.018 mag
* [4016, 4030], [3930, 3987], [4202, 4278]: 0.057 mag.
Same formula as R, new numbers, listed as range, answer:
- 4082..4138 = 18.9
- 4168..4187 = 18.2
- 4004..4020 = 19.6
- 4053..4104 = 18.6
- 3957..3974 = 19.1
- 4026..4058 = 17.9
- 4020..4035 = 19.8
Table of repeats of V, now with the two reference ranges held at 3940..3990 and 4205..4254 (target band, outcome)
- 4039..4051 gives 0.07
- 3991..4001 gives 0.06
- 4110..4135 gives -0.01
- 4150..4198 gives 0.01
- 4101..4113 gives -0.06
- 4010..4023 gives 0.06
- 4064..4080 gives -0.03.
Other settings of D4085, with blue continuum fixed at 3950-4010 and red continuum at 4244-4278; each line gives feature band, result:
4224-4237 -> 0.07 mag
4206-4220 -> 0.05 mag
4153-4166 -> 0.04 mag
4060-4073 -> 0.00 mag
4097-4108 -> -0.06 mag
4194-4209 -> 0.04 mag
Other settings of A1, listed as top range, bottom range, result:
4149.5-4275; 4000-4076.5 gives 0.91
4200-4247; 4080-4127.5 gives 0.87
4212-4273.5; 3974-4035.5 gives 0.88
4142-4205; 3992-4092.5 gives 0.92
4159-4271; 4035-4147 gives 0.90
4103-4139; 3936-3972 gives 0.90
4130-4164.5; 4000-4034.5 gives 0.95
